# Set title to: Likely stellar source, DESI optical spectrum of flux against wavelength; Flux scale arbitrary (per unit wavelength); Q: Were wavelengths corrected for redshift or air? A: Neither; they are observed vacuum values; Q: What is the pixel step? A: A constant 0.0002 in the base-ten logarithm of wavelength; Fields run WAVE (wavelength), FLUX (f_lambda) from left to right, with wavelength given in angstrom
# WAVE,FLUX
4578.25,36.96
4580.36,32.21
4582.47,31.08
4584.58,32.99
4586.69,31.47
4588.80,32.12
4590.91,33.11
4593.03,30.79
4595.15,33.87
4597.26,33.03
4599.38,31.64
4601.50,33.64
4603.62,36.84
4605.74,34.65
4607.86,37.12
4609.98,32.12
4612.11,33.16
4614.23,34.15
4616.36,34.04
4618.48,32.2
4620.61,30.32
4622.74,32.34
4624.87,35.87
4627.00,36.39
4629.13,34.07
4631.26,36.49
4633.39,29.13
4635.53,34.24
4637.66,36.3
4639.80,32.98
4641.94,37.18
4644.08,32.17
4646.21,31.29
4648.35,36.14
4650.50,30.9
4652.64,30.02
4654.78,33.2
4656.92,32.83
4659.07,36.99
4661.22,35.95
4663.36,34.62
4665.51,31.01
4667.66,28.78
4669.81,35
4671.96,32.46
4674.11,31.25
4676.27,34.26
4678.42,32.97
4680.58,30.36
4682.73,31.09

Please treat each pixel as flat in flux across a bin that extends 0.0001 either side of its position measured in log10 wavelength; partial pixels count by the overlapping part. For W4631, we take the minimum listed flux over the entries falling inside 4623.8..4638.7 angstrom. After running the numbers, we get 29.13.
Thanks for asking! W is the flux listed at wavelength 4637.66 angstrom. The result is 36.3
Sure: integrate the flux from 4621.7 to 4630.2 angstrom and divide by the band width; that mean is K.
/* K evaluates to 34.7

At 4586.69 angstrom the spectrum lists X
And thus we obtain 31.47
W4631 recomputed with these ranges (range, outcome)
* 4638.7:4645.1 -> 32.17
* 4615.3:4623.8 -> 30.32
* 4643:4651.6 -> 30.9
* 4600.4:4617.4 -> 32.12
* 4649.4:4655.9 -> 30.02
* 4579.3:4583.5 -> 31.08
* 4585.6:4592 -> 31.47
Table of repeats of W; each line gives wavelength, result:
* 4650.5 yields 30.9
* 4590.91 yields 33.11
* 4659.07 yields 36.99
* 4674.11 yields 31.25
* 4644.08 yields 32.17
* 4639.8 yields 32.98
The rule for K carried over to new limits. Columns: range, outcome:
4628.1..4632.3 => 35.3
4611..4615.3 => 33.6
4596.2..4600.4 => 32.4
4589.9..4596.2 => 32.5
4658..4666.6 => 34.6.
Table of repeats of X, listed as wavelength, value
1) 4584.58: 32.99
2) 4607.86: 37.12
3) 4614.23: 34.15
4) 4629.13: 34.07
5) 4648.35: 36.14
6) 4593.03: 30.79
